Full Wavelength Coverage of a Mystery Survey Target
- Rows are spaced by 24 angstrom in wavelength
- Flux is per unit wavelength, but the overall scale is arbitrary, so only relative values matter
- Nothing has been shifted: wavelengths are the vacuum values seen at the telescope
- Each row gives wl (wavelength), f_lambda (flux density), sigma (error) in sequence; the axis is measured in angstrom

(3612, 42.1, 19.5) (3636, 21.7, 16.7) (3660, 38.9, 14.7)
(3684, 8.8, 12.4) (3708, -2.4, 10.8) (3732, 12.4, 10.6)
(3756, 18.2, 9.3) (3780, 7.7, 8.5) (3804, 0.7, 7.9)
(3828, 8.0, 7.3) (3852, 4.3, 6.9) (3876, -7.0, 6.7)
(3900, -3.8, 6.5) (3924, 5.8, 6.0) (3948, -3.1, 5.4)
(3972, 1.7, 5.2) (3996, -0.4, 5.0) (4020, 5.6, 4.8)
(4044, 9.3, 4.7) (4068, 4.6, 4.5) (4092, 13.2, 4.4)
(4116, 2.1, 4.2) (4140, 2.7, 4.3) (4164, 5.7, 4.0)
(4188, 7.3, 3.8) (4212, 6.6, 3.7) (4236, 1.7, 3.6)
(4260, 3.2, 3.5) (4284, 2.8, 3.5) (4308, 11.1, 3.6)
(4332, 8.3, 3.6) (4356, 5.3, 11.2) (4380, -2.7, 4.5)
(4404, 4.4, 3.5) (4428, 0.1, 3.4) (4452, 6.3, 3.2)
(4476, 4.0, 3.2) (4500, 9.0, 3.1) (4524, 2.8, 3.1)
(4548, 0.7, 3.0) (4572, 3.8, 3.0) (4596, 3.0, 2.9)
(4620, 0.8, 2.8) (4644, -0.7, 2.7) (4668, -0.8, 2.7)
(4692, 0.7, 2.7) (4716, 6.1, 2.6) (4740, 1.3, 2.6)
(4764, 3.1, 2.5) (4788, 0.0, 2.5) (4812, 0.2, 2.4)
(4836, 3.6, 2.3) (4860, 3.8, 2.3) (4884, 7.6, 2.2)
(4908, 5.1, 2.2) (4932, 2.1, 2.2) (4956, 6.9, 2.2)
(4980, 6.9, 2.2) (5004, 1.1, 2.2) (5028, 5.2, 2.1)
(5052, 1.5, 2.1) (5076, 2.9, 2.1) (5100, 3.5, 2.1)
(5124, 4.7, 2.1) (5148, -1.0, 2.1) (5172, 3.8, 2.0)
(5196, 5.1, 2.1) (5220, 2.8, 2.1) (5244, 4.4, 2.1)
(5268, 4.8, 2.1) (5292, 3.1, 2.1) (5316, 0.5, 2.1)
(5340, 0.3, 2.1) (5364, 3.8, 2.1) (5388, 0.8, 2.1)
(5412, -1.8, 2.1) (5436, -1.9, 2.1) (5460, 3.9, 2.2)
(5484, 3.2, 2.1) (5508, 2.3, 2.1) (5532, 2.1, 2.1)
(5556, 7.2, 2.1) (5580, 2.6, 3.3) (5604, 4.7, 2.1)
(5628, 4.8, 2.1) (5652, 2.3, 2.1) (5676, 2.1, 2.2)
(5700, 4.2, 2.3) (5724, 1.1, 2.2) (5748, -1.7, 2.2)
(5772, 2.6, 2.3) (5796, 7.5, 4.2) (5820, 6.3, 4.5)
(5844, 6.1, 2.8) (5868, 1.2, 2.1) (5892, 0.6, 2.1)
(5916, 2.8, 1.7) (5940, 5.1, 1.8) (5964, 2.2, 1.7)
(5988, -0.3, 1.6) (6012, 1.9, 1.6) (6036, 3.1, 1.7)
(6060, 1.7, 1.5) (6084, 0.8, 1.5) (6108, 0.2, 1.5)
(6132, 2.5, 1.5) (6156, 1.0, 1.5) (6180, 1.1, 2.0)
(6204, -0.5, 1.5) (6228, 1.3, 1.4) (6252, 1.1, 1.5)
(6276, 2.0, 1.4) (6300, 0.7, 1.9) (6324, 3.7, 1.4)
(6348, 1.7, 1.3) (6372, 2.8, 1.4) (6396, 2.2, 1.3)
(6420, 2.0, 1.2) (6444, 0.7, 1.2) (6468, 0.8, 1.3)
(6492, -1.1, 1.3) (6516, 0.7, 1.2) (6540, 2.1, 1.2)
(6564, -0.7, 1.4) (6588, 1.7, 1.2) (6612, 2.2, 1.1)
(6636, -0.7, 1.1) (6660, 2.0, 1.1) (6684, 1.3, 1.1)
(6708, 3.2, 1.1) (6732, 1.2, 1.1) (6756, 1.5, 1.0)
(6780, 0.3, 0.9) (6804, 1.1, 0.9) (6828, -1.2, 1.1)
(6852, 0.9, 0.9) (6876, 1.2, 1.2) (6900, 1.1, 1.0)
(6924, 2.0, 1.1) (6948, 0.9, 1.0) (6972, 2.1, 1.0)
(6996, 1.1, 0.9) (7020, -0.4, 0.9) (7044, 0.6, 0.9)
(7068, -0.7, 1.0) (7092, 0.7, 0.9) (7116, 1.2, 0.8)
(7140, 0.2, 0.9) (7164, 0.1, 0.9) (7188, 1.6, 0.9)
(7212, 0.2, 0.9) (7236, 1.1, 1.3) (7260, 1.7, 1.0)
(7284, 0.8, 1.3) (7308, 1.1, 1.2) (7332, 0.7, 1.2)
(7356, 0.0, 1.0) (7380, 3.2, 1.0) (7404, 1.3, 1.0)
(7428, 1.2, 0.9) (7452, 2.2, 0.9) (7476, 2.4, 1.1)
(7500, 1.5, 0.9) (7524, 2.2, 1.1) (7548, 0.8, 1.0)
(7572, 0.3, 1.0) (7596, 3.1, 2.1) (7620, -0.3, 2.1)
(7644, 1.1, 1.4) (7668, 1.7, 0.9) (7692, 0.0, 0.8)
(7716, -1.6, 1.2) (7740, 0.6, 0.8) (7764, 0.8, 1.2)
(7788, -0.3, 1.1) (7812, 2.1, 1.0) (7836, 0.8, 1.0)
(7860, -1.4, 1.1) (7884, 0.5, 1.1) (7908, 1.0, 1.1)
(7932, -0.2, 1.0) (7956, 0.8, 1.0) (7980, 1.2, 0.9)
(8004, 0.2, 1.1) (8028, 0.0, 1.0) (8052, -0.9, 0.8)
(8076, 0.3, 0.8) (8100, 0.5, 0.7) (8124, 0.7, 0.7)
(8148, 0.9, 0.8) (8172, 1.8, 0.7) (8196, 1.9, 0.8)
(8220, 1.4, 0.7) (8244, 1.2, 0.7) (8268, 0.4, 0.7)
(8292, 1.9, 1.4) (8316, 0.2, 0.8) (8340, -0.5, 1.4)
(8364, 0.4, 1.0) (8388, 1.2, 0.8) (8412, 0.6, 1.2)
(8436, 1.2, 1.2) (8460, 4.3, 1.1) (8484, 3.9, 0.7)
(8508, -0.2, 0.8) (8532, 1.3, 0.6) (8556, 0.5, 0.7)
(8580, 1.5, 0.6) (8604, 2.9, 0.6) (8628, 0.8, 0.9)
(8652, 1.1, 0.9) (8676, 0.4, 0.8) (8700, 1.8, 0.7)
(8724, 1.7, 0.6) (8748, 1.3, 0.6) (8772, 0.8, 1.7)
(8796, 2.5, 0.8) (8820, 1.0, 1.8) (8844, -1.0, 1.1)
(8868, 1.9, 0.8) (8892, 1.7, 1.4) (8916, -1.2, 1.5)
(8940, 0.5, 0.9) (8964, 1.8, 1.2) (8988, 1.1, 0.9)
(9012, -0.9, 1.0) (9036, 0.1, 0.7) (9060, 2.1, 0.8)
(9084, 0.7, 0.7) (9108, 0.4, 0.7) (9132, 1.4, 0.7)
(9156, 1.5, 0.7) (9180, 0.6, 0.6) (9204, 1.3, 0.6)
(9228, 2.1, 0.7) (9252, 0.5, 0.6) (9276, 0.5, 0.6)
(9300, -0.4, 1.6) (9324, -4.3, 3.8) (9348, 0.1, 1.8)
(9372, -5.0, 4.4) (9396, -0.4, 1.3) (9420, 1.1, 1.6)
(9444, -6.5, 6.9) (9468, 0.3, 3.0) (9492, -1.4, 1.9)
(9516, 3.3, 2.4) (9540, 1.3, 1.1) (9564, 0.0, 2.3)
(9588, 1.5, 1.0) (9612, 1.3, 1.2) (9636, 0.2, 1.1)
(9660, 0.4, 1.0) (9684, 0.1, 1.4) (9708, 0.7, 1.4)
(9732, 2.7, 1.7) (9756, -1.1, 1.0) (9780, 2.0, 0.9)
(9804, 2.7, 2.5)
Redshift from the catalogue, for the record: 1.27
